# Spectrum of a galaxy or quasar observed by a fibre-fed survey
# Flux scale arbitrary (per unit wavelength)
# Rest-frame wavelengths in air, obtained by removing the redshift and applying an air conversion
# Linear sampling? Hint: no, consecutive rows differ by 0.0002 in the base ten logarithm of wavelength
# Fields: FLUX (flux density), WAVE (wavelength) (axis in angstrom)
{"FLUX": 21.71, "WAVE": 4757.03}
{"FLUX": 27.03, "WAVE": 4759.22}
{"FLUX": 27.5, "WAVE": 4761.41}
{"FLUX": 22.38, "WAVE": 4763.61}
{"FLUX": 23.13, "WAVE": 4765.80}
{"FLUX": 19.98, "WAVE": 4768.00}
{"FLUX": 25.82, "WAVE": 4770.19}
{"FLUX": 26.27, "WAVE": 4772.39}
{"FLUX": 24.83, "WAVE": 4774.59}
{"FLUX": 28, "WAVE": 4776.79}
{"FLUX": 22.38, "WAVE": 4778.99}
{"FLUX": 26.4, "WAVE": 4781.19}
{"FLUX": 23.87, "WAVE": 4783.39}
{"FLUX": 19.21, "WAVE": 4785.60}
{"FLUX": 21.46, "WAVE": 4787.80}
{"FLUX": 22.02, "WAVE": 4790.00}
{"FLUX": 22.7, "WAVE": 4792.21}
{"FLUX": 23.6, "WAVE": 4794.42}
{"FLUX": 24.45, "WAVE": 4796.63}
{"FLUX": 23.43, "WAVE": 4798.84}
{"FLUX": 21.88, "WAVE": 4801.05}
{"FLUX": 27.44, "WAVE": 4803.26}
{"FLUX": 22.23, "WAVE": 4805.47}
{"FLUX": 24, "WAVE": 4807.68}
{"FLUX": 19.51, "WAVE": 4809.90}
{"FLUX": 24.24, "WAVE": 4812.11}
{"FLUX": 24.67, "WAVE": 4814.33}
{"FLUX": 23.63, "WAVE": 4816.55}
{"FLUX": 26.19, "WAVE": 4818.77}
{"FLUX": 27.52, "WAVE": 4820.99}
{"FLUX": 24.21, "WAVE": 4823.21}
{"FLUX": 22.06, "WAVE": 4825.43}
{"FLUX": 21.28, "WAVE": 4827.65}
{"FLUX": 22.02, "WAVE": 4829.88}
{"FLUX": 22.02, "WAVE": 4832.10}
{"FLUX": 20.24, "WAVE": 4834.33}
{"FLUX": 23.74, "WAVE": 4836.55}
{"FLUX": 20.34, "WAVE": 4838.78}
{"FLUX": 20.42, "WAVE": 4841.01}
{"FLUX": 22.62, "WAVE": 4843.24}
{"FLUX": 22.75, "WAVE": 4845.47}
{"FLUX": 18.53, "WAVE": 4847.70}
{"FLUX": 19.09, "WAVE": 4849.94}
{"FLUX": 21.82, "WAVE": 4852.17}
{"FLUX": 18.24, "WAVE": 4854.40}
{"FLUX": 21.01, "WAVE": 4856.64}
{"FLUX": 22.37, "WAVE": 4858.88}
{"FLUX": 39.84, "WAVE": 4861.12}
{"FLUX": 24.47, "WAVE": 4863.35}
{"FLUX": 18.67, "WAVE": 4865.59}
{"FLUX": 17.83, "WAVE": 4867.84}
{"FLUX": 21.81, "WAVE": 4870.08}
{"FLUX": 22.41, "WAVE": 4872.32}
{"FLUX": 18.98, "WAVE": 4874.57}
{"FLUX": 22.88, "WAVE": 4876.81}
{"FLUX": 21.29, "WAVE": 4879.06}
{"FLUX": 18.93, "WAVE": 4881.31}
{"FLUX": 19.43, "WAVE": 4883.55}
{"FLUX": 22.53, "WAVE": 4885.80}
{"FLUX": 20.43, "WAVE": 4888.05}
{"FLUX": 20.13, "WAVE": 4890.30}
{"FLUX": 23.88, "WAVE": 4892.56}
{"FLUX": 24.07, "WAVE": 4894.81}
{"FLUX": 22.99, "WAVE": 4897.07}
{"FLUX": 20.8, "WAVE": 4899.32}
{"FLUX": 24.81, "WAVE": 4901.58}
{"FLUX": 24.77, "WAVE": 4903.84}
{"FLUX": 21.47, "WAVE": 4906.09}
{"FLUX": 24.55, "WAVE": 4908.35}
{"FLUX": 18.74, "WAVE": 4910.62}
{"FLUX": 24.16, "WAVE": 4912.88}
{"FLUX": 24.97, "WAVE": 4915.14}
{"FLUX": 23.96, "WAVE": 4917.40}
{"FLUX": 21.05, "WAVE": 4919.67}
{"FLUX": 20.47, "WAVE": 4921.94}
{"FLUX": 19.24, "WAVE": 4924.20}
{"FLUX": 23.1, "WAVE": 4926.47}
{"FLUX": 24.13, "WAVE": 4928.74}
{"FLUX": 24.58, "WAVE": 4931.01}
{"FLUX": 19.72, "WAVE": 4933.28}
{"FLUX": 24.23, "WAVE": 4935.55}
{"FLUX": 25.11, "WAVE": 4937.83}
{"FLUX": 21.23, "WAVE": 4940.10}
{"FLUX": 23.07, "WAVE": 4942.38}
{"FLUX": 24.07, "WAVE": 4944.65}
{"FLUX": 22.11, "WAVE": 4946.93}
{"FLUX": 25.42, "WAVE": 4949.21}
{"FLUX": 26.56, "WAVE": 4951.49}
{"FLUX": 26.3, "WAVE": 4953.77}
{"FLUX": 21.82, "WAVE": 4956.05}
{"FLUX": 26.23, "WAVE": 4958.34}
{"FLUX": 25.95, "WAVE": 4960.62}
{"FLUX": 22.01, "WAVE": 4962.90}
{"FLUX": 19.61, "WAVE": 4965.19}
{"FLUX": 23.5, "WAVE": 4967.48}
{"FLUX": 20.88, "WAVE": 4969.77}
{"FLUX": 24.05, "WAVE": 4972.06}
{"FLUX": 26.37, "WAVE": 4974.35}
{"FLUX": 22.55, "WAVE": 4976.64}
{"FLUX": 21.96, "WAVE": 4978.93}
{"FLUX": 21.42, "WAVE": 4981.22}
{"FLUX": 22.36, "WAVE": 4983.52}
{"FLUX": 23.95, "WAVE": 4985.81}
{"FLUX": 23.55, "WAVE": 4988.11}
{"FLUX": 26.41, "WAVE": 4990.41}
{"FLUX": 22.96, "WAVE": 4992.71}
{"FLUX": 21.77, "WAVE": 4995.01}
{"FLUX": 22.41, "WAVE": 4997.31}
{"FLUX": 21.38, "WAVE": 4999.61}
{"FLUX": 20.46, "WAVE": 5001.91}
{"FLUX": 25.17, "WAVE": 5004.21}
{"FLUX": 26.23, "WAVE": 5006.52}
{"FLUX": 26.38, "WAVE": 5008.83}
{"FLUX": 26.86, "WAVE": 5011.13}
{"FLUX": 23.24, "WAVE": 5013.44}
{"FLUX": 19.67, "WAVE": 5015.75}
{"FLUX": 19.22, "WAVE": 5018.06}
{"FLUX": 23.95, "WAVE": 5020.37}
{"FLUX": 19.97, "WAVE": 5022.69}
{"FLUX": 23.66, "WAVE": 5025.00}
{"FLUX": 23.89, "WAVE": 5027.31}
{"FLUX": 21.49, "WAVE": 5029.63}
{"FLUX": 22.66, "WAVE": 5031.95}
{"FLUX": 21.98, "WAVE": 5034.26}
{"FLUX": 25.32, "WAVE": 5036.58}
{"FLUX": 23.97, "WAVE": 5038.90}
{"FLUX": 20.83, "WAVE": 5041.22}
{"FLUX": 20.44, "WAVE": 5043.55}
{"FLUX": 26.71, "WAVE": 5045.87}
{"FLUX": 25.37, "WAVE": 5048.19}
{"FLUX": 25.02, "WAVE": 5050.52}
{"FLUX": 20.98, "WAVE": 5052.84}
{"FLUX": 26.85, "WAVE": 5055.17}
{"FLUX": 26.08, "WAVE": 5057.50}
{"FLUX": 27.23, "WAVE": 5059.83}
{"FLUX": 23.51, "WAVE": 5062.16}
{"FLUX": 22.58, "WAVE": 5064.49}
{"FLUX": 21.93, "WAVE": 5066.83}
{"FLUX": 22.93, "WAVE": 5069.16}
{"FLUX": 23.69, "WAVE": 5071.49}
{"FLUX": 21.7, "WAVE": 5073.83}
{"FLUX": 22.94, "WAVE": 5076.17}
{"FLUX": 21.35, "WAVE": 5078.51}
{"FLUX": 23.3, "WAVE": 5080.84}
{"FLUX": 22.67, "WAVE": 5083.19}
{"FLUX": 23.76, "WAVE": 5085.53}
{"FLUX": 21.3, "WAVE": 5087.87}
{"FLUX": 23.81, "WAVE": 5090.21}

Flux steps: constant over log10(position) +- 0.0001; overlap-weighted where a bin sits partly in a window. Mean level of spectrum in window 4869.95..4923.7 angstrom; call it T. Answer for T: 22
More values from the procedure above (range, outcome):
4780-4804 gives 23.2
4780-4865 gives 23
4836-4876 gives 21.9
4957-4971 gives 23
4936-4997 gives 23.5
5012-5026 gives 21.7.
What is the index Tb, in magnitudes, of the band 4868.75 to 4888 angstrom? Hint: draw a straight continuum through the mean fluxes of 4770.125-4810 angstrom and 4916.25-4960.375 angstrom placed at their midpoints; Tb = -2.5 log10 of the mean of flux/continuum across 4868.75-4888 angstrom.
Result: 0.12 mag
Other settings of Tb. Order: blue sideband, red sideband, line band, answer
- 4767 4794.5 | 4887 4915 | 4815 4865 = 0.01 mag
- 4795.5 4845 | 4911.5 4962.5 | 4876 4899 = 0.08 mag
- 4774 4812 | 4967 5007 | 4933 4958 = -0.03 mag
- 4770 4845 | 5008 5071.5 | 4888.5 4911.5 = 0.04 mag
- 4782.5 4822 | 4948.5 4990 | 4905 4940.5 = 0.05 mag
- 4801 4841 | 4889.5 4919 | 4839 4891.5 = 0.07 mag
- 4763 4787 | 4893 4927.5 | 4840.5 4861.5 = 0.05 mag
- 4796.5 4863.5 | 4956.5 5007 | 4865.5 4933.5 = 0.06 mag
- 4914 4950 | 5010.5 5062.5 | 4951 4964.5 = -0.07 mag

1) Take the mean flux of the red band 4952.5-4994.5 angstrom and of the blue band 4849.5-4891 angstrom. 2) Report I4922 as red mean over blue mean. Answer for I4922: 1.08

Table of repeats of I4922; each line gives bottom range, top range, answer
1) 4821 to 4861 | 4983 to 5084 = 1.06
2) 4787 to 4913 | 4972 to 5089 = 1.04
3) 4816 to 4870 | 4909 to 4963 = 1.03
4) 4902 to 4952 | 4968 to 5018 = 1.01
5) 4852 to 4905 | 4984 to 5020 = 1.05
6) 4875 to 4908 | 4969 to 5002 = 1.04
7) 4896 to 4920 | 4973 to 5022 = 1.01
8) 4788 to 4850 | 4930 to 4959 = 1.05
